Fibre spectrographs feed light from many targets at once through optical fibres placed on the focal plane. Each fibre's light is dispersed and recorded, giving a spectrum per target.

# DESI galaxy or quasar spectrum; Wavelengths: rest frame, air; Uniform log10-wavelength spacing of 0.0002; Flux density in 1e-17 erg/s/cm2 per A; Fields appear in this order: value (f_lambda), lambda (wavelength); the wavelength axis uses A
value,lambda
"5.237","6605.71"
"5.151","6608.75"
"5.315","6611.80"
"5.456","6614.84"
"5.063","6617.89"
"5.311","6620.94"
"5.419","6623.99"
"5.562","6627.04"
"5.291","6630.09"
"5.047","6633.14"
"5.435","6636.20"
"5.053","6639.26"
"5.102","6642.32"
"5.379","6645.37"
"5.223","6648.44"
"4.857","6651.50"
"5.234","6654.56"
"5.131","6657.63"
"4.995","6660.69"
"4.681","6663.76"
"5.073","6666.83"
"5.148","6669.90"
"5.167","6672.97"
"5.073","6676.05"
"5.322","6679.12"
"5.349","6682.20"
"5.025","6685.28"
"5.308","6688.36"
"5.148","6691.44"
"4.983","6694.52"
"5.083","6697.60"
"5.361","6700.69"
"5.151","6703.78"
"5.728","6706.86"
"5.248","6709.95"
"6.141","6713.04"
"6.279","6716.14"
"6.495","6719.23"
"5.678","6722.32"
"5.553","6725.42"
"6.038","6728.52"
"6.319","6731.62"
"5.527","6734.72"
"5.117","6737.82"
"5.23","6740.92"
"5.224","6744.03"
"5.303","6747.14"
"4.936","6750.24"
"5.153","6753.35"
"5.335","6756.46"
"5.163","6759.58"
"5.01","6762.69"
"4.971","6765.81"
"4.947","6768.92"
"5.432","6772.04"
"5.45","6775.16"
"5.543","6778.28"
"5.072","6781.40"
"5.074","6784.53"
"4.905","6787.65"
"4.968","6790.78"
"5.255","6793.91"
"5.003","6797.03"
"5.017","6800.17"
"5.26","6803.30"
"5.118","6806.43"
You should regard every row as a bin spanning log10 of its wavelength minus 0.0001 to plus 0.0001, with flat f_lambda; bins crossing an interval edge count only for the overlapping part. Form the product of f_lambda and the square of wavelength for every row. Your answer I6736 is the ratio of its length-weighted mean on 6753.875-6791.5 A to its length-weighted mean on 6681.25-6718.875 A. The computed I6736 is 0.97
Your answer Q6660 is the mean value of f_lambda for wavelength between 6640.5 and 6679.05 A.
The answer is 5.1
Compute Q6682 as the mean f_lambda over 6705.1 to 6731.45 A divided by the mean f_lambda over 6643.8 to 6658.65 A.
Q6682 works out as 1.14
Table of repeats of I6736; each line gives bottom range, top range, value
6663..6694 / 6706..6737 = 1.16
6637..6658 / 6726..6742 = 1.13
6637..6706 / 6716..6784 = 1.08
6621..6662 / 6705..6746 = 1.13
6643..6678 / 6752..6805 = 1.05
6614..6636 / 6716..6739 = 1.14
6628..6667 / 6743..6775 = 1.04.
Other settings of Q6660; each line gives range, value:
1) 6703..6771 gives 5.48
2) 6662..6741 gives 5.44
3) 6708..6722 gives 6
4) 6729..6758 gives 5.38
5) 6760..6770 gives 5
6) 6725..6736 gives 5.9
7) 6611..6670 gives 5.19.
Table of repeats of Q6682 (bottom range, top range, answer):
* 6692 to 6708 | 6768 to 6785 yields 1.01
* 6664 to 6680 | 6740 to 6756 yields 1.01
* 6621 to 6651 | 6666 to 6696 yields 0.98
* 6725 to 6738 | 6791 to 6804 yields 0.88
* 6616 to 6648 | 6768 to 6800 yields 0.98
